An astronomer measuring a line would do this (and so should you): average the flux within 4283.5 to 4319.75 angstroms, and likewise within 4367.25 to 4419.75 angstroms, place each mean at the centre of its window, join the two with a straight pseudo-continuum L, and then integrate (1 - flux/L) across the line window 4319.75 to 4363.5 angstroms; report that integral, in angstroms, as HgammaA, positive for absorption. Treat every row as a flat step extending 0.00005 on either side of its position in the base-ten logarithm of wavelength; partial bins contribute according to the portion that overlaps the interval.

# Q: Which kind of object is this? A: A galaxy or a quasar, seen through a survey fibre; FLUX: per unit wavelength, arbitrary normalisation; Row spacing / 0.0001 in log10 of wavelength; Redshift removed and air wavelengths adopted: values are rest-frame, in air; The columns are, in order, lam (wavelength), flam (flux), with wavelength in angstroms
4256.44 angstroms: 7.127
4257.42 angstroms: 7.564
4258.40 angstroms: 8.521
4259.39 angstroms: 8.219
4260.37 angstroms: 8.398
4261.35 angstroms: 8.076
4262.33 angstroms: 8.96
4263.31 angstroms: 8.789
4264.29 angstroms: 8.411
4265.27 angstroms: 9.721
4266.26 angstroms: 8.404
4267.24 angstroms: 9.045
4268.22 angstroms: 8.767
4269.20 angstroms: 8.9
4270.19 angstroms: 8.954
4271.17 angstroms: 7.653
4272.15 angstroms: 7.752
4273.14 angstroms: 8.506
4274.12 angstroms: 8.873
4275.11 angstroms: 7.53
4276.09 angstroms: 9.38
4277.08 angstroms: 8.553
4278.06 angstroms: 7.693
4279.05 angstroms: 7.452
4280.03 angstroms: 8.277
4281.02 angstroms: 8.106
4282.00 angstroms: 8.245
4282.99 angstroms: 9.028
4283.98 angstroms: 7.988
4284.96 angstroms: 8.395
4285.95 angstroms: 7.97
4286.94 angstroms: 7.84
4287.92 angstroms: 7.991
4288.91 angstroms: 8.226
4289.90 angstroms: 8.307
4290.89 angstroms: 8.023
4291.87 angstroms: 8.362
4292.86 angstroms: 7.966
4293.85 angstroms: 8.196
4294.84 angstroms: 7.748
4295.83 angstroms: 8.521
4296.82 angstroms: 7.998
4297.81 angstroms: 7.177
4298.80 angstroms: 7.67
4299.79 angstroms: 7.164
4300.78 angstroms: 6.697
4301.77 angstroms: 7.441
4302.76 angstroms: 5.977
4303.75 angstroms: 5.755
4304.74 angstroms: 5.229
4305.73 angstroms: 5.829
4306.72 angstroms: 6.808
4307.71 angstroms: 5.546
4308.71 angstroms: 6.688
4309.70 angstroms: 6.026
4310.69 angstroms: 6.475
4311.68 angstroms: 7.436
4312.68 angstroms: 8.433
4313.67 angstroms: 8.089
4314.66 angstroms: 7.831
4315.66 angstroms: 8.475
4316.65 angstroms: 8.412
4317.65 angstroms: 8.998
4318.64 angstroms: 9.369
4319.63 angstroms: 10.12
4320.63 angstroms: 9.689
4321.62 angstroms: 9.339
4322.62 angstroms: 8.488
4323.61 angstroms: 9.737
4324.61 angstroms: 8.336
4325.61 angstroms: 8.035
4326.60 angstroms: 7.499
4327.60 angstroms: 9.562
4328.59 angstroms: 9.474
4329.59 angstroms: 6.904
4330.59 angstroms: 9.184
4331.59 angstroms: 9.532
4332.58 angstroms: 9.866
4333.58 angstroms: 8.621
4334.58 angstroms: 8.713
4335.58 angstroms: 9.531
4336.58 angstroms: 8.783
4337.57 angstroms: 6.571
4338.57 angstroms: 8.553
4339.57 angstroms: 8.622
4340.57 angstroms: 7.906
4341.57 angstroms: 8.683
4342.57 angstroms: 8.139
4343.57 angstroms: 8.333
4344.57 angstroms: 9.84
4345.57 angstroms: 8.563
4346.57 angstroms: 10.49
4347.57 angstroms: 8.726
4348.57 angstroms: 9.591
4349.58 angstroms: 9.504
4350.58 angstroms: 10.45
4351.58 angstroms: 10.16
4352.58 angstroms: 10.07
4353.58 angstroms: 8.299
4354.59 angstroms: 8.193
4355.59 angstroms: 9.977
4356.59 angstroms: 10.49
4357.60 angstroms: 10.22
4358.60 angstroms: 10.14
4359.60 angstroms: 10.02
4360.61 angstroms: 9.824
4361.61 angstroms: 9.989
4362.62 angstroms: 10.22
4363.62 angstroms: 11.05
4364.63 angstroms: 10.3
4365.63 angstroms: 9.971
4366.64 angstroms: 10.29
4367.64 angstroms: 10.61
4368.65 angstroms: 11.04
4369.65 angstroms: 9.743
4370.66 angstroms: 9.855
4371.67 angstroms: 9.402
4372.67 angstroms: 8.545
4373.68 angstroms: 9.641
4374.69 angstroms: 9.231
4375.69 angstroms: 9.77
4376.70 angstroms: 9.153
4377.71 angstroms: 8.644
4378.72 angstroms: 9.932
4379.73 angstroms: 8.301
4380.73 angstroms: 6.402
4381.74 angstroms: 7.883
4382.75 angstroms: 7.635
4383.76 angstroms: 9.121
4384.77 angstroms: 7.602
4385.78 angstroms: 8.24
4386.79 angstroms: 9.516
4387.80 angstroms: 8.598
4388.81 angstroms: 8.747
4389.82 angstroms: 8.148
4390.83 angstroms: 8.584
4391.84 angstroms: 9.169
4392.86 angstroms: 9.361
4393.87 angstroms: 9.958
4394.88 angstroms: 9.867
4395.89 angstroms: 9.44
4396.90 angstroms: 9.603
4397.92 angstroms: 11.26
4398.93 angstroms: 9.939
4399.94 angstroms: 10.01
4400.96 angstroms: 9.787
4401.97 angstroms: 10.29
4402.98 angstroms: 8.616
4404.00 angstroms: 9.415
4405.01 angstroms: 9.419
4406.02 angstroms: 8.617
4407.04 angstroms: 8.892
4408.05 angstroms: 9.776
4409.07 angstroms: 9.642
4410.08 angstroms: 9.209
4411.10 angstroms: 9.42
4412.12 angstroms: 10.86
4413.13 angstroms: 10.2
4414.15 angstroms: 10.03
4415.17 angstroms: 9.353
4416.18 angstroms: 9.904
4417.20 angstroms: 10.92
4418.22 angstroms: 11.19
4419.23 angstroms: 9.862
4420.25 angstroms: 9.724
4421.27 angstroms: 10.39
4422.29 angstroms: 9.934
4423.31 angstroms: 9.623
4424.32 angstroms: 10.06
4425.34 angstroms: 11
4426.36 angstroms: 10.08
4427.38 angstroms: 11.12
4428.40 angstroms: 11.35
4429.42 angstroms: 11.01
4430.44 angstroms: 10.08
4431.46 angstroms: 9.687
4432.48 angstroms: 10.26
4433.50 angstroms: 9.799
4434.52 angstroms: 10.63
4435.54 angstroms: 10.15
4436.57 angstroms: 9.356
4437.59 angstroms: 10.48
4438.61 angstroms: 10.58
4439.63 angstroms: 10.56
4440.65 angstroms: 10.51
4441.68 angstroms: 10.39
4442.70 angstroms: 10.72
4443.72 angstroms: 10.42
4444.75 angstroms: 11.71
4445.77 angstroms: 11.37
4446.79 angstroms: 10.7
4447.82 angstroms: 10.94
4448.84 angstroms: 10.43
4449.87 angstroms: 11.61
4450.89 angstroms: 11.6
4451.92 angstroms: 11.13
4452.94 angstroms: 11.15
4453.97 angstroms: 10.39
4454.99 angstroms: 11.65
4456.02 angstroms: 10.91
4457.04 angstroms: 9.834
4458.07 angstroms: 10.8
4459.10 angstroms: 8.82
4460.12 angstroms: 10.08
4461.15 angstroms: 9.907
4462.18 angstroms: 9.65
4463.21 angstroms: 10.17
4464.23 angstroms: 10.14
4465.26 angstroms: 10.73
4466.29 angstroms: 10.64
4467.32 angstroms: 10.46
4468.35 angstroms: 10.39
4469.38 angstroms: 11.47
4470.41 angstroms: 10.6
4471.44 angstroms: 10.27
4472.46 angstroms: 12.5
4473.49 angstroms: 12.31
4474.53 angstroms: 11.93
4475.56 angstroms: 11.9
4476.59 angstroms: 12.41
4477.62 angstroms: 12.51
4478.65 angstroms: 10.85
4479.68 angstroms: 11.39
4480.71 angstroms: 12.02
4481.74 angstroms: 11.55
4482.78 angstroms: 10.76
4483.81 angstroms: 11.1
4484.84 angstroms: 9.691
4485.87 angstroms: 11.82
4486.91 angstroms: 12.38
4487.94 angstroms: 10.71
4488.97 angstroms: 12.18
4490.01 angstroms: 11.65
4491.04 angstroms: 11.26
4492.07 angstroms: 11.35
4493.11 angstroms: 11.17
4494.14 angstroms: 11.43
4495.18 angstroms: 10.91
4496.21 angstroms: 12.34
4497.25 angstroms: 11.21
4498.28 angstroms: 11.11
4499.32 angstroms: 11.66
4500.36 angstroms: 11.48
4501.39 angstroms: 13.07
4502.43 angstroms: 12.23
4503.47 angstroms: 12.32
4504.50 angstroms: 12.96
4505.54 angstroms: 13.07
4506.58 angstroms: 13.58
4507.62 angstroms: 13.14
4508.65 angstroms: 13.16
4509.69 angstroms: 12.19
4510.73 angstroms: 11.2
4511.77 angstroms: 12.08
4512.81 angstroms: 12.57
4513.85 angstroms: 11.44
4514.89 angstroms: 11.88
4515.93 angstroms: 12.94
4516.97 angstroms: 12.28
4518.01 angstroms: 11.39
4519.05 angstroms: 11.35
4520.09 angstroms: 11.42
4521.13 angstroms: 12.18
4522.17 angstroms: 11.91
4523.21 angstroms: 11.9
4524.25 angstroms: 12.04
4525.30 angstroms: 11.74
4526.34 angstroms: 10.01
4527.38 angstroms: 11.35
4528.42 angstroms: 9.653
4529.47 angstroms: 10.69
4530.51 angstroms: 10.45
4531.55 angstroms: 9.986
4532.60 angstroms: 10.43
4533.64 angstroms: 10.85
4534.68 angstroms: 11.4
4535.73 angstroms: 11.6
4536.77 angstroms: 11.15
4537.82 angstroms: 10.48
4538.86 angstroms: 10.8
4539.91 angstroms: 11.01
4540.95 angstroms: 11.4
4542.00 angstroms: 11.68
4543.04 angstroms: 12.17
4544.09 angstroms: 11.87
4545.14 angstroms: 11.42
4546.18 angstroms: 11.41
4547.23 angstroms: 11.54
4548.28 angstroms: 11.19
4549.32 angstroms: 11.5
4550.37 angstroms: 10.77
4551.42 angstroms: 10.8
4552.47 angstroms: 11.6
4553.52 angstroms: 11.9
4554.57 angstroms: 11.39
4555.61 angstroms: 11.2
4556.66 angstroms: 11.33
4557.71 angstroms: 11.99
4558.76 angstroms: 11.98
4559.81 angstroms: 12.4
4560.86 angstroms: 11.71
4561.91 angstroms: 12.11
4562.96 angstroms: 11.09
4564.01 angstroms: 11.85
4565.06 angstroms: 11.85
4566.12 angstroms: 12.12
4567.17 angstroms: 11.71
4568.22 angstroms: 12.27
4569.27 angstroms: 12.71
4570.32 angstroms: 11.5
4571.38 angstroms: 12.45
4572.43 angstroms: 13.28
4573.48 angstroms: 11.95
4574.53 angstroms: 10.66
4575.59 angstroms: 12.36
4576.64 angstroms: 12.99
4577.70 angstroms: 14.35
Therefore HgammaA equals -4.15 angstroms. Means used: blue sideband 7.57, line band 9.16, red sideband 9.39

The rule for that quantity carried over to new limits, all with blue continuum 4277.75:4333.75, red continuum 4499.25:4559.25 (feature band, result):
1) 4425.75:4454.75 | -1.4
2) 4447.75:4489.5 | -1.5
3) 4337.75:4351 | -0.6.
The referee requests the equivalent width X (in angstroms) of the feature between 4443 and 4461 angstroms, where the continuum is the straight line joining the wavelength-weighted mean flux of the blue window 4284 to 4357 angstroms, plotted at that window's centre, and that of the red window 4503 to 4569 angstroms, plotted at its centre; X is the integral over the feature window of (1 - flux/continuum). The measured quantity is -0.8 angstroms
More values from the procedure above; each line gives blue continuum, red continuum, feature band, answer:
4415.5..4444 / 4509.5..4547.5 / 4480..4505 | -1.3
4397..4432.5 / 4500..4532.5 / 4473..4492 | -0.6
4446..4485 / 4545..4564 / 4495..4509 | -1.4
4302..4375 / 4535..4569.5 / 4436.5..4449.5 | -0.7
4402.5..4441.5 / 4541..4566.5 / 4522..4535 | 0.4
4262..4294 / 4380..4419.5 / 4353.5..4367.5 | -1.5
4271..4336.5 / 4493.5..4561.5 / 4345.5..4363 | -1.8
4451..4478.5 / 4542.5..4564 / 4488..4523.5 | -2.5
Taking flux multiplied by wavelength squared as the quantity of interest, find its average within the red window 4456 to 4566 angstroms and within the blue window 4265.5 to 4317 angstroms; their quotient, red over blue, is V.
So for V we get 1.63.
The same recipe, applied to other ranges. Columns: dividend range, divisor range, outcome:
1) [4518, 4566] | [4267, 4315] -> 1.65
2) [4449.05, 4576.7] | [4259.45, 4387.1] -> 1.45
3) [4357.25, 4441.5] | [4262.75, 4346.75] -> 1.24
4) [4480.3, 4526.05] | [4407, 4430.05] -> 1.21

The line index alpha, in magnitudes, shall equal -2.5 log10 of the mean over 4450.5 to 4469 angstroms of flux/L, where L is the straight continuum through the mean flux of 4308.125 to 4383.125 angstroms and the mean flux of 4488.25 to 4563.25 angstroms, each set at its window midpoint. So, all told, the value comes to 0.02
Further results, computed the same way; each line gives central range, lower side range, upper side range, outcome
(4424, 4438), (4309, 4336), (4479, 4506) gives 0.02 mag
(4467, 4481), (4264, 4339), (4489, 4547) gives -0.06 mag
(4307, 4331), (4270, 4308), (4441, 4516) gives 0.01 mag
